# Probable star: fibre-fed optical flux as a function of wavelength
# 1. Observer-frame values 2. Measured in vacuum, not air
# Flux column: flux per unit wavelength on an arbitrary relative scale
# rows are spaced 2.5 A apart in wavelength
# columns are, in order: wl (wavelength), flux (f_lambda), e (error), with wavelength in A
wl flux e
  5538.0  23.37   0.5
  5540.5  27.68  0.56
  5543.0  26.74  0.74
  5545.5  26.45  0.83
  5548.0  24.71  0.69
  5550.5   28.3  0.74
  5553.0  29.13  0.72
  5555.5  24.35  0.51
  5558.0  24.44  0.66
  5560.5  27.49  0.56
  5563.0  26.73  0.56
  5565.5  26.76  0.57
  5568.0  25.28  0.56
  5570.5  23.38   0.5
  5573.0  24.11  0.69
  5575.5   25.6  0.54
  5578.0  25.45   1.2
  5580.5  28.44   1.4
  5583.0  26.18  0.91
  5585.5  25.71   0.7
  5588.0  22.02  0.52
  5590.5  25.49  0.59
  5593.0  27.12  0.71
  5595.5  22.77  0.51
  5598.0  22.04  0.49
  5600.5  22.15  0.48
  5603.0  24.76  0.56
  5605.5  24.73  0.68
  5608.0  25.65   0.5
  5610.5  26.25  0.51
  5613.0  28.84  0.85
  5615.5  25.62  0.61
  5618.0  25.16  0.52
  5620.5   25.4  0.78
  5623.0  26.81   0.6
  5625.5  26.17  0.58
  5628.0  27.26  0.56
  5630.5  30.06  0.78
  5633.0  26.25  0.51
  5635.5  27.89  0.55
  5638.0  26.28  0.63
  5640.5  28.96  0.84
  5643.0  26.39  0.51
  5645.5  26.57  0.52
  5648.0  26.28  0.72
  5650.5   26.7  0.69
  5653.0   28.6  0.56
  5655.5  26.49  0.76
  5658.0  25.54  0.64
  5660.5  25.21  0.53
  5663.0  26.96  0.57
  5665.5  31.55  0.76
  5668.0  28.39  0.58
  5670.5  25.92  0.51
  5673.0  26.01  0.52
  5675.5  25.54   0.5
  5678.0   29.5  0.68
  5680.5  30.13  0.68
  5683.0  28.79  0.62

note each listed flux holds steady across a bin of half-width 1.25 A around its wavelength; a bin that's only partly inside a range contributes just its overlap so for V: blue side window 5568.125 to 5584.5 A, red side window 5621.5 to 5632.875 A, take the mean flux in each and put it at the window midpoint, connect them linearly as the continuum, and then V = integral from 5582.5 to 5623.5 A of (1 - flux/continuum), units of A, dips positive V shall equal 2.3 A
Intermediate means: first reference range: 25.5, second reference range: 27.4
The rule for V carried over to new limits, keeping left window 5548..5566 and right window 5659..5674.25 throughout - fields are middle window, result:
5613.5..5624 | 0.4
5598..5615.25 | 1.1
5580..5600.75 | 1.7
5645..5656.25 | 0.1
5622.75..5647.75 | -0.1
